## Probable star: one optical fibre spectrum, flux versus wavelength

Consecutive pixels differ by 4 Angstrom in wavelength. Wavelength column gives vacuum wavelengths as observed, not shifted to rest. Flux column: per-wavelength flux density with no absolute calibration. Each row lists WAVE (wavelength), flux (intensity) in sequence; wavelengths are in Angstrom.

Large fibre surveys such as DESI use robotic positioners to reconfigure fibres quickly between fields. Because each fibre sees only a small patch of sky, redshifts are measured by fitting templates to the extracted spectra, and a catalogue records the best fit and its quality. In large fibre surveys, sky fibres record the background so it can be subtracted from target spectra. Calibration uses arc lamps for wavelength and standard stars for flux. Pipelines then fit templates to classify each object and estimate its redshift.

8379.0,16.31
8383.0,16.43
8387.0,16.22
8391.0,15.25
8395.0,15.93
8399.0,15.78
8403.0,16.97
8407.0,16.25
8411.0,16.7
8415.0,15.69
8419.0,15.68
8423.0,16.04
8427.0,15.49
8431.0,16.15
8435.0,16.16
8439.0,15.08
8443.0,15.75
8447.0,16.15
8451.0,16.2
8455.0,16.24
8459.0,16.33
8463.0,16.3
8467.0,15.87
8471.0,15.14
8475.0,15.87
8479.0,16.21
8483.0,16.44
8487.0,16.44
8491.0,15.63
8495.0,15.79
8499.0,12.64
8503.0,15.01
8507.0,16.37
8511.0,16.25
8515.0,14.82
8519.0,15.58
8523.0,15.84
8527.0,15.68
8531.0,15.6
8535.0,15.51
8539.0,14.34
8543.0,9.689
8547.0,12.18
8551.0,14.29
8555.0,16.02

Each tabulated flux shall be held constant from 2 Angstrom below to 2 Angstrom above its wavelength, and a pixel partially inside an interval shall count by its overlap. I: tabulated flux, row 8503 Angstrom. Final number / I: 15.01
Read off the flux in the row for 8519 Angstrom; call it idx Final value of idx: 15.58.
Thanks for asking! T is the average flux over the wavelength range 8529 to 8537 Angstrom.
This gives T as 15.6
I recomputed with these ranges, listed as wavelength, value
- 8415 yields 15.69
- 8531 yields 15.6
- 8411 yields 16.7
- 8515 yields 14.82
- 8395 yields 15.93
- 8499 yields 12.64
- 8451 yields 16.2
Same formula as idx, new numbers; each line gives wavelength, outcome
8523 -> 15.84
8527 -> 15.68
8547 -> 12.18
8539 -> 14.34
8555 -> 16.02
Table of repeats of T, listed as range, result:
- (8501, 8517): 15.6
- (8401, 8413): 16.6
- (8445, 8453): 16.2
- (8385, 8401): 15.8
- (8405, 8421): 16.1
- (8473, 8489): 16.2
